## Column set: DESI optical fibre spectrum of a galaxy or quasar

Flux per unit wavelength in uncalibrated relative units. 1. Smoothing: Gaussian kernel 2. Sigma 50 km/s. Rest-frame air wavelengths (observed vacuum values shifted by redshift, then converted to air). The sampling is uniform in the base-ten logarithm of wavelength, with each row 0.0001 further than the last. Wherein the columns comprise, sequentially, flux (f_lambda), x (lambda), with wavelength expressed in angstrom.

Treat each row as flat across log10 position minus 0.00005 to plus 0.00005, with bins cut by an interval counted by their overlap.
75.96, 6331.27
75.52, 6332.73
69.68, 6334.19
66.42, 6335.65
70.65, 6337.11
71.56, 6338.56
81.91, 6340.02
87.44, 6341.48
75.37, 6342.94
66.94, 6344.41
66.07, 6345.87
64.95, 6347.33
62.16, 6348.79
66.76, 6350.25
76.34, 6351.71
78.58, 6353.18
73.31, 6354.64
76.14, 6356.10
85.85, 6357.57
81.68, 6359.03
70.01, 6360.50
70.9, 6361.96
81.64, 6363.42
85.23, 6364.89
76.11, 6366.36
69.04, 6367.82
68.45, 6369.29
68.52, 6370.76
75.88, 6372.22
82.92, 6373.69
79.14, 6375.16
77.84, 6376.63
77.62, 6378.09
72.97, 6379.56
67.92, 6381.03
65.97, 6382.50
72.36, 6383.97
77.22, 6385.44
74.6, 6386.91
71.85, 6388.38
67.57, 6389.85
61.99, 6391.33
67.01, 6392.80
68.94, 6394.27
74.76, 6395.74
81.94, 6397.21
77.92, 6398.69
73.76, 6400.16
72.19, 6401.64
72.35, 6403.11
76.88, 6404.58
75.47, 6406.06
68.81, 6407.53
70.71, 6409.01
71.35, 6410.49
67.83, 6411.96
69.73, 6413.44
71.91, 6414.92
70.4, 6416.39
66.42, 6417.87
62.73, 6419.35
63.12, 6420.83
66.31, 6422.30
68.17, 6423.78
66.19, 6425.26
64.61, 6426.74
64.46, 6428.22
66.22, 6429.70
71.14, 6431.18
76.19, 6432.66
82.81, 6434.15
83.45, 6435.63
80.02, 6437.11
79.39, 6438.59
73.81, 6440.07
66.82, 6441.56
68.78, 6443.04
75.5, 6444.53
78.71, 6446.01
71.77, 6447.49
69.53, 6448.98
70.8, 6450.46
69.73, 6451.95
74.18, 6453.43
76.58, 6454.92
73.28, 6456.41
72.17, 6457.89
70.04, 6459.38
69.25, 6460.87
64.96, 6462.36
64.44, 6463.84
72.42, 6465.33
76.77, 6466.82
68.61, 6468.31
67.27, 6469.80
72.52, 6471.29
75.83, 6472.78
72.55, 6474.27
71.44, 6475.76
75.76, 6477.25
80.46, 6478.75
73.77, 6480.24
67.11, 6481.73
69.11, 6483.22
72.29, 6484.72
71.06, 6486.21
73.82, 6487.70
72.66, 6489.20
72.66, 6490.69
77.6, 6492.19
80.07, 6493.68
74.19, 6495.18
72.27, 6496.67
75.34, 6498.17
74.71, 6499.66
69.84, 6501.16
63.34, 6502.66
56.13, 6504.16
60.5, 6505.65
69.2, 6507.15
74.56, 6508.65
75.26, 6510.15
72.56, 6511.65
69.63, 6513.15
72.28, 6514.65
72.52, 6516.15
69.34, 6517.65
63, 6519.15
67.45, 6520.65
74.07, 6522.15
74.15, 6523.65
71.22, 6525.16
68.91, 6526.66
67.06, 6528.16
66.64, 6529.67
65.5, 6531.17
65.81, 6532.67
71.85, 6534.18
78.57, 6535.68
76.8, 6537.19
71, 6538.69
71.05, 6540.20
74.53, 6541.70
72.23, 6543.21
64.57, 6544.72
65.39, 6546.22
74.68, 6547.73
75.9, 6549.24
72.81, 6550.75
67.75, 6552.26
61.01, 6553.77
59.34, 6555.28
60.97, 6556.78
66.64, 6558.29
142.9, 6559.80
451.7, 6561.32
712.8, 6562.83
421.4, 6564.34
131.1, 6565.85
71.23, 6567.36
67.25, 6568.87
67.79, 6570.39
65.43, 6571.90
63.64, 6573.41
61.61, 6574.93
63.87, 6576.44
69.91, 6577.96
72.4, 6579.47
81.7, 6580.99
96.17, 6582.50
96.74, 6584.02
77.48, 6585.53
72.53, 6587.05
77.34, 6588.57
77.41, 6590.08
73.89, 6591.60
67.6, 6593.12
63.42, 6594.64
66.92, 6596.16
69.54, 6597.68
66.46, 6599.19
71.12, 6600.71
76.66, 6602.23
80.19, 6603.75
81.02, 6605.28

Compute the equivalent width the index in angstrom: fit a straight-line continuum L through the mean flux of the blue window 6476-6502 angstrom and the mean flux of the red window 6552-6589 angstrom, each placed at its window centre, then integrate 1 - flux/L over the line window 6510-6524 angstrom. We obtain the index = 3.4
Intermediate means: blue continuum 73.6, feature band 70.8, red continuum 132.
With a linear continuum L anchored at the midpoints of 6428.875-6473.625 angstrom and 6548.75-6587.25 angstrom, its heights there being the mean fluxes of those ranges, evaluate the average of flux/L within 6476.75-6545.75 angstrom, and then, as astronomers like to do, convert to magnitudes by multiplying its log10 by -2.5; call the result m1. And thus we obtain 0.38 mag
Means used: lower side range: 72.7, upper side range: 130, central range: 71.1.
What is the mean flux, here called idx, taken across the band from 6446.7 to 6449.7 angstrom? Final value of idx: 70.8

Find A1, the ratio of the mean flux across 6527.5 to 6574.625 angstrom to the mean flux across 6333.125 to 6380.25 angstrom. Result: 1.58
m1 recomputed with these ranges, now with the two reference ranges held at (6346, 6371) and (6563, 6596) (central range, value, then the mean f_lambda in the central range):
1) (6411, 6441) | 0.17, 70.7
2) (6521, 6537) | 0.34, 70.5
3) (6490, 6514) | 0.29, 71.1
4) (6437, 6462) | 0.18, 72.7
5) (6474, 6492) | 0.23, 72.9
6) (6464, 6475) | 0.23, 71.8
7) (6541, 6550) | 0.35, 71.2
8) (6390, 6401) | 0.10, 72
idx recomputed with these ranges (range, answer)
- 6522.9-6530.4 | 69.5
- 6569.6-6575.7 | 64.6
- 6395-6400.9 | 77.1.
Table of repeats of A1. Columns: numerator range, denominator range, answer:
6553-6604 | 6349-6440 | 1.59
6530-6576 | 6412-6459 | 1.66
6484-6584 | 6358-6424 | 1.29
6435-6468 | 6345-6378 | 0.98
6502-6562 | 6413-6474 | 1.13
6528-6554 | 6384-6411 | 0.97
